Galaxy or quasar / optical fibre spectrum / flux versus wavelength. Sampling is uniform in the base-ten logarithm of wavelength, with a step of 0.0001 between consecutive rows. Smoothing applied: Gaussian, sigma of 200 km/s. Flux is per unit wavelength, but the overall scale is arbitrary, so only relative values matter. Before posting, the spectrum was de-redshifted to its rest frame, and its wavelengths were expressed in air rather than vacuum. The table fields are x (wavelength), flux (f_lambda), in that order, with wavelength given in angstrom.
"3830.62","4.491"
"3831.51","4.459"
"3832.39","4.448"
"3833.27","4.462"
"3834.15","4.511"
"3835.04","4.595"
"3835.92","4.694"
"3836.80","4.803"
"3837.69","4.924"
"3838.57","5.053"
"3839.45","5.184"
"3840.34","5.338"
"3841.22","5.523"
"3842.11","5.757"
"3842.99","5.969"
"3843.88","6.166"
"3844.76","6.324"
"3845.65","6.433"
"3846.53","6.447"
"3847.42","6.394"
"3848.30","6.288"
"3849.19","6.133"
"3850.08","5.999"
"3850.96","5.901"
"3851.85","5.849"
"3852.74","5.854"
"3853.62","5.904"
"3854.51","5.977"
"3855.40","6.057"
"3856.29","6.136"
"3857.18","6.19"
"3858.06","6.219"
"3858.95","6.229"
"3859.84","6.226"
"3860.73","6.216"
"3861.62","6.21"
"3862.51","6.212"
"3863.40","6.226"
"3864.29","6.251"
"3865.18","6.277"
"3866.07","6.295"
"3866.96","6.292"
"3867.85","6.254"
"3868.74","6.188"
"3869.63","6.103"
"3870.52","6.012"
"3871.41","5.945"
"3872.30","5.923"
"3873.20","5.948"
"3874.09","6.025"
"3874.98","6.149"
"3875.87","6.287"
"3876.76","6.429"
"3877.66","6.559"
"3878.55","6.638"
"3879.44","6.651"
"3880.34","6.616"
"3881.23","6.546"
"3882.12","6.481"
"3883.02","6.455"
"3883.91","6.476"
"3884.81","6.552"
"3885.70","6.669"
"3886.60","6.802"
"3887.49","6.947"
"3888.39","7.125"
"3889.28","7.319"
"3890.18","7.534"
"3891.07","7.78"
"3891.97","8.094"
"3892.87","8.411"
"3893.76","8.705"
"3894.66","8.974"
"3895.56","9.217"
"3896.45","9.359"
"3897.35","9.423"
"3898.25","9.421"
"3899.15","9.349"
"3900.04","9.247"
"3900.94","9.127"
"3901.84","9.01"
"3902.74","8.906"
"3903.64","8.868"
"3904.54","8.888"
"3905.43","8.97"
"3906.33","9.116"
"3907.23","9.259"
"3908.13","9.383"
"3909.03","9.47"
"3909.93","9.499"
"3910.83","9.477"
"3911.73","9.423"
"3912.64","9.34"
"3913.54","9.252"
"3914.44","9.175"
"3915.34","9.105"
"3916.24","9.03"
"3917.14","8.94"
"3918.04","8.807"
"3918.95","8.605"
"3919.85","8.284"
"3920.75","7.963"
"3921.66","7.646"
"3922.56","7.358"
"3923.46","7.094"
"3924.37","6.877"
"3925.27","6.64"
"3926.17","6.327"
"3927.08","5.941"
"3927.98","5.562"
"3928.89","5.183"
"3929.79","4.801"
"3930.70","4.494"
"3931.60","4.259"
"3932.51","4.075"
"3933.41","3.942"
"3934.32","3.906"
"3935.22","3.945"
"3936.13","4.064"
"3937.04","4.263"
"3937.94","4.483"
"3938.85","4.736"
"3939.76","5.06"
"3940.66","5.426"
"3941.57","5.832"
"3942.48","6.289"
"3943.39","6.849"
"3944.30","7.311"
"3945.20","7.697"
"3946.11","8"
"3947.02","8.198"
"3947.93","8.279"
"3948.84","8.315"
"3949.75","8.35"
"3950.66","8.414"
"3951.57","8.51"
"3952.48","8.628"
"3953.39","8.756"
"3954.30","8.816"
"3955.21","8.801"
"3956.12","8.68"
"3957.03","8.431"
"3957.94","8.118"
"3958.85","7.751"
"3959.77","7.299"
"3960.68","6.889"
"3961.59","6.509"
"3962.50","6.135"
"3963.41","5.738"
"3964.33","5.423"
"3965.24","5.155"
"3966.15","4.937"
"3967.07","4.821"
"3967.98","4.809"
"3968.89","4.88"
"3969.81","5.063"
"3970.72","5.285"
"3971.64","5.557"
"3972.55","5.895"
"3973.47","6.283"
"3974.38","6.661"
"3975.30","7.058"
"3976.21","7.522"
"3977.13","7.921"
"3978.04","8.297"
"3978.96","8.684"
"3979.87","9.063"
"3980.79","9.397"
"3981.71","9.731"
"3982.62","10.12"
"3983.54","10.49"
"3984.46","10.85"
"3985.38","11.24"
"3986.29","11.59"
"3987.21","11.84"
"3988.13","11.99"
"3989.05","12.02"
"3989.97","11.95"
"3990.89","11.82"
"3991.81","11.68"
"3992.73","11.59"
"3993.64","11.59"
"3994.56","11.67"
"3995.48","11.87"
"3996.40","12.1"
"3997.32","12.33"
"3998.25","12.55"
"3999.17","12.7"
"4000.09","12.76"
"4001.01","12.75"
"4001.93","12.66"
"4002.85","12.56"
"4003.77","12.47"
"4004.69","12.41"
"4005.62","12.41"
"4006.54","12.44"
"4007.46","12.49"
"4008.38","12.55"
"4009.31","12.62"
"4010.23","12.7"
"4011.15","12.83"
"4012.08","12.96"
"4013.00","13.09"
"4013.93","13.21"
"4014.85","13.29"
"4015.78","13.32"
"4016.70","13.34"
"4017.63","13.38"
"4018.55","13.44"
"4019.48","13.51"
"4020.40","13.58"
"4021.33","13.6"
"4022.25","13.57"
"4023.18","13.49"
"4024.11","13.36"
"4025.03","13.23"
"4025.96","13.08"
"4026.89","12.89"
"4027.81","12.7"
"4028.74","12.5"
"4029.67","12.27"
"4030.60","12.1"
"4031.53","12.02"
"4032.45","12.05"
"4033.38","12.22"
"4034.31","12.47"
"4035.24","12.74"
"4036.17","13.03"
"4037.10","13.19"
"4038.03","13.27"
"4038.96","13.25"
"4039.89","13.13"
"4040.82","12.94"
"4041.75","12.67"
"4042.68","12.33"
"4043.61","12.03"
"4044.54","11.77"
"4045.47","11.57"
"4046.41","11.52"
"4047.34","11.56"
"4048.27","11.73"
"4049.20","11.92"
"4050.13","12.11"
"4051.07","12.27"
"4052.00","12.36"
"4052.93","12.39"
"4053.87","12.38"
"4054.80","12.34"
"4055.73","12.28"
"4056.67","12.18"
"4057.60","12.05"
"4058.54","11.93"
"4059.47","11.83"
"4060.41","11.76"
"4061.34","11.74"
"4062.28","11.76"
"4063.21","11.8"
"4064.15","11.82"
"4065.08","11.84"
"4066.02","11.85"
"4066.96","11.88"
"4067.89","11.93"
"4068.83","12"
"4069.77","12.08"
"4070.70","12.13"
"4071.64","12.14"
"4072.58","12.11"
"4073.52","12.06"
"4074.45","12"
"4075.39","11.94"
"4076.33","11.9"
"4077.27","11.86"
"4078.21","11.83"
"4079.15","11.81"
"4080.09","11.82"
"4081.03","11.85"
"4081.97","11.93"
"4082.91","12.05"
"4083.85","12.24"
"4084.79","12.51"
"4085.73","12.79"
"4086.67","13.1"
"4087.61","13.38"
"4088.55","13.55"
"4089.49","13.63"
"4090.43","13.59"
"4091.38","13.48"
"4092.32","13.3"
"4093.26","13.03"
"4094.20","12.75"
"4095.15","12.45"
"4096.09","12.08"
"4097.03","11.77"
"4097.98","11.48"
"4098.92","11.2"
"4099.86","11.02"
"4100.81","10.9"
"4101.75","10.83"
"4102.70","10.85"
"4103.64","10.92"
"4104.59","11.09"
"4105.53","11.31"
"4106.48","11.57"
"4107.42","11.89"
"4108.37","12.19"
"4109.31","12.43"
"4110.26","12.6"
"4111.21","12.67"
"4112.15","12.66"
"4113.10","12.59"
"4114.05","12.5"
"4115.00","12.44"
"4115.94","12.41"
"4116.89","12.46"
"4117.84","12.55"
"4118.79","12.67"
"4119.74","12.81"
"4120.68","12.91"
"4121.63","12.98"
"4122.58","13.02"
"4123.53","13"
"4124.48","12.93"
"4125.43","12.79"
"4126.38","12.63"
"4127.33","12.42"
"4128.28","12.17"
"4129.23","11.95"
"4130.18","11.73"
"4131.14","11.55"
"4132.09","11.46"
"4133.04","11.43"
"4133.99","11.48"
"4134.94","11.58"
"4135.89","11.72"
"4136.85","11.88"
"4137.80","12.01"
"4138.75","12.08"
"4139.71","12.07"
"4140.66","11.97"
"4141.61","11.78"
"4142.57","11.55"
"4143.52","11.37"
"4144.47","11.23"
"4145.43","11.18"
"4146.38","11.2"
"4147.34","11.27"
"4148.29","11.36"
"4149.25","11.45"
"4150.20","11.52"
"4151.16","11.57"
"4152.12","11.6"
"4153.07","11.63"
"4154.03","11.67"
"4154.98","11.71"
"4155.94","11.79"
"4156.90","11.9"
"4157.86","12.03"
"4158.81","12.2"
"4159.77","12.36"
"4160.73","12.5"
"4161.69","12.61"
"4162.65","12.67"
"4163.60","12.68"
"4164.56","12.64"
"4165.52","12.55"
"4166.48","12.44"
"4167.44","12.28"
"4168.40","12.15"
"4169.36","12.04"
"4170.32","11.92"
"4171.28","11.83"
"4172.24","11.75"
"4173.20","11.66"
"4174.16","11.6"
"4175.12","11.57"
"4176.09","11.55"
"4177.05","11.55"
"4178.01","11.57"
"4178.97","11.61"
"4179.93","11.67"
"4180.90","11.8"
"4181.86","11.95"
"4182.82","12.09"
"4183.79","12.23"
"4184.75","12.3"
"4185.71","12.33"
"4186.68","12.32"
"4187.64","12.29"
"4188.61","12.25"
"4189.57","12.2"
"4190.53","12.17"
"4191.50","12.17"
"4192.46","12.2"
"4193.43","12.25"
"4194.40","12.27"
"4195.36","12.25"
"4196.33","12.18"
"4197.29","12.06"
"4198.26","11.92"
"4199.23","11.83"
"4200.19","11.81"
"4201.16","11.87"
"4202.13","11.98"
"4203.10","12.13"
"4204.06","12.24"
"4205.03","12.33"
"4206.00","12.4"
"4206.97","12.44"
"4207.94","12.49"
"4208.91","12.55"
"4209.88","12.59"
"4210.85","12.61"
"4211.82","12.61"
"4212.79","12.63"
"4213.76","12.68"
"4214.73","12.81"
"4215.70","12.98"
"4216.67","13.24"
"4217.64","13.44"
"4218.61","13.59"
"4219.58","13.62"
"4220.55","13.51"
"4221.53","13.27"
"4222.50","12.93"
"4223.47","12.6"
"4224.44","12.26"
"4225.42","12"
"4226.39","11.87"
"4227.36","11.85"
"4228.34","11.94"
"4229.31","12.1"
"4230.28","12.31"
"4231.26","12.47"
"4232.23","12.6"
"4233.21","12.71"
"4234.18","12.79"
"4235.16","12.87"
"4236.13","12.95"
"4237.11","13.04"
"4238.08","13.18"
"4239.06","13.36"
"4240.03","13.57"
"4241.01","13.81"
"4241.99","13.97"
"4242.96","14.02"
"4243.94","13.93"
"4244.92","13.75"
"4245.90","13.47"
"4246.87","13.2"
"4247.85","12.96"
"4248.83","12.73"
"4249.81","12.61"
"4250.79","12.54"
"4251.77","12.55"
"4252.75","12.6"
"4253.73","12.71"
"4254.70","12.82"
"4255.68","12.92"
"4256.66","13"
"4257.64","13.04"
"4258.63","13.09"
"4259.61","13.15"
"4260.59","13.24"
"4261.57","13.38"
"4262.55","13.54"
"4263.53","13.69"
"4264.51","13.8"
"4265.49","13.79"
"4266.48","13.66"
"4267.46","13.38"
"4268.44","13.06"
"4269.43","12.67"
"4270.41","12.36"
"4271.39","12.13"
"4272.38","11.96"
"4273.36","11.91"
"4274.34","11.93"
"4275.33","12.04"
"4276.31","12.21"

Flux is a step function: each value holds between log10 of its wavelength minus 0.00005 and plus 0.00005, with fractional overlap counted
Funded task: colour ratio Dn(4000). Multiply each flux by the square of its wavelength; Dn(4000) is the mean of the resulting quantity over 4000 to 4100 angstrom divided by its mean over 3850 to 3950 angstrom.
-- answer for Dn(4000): 1.91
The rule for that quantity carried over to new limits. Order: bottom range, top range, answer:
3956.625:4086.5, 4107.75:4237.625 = 1.17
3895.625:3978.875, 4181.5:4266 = 2.02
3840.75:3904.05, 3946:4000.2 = 1.34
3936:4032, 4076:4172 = 1.32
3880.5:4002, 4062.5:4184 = 1.63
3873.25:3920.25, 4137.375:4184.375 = 1.66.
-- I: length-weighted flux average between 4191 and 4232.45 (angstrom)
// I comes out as 12.5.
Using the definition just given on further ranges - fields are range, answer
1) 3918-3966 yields 6.63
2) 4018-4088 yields 12.4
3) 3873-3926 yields 8.03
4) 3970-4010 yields 10.6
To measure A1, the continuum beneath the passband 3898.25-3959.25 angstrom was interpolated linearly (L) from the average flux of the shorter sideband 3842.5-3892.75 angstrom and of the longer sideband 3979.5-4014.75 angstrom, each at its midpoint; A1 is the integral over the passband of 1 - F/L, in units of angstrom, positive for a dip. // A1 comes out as 9.39 angstrom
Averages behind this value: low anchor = 6.39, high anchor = 11.9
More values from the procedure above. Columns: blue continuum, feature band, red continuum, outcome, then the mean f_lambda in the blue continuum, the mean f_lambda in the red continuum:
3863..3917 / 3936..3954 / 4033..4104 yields 4.3 angstrom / 7.73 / 12.2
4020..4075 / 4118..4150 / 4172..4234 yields 0.9 angstrom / 12.3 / 12.3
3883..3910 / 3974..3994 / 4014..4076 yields 1.2 angstrom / 8.42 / 12.4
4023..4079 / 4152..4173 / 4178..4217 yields 0.2 angstrom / 12.2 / 12.3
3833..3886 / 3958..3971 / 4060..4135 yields 4.3 angstrom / 6.01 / 12.2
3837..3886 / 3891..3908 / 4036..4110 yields -4.2 angstrom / 6.13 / 12.1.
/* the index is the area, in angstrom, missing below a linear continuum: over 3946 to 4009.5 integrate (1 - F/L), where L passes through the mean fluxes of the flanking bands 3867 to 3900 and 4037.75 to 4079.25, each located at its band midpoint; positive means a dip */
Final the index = 3.8 angstrom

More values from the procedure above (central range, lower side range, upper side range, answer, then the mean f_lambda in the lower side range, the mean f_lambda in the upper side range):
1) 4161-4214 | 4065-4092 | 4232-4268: 2.99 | 12.3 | 13.2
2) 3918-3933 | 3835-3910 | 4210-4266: 2.65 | 6.9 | 13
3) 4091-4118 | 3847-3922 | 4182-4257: -2.94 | 7.43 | 12.6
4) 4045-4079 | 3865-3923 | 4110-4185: -4.31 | 7.83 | 12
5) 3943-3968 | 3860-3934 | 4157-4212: 2.81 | 7.36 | 12.1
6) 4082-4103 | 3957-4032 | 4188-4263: -1.64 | 10.5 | 12.7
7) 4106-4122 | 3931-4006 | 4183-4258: -2.44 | 8.33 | 12.7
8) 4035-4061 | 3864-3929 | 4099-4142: -4.08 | 7.67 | 12.1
